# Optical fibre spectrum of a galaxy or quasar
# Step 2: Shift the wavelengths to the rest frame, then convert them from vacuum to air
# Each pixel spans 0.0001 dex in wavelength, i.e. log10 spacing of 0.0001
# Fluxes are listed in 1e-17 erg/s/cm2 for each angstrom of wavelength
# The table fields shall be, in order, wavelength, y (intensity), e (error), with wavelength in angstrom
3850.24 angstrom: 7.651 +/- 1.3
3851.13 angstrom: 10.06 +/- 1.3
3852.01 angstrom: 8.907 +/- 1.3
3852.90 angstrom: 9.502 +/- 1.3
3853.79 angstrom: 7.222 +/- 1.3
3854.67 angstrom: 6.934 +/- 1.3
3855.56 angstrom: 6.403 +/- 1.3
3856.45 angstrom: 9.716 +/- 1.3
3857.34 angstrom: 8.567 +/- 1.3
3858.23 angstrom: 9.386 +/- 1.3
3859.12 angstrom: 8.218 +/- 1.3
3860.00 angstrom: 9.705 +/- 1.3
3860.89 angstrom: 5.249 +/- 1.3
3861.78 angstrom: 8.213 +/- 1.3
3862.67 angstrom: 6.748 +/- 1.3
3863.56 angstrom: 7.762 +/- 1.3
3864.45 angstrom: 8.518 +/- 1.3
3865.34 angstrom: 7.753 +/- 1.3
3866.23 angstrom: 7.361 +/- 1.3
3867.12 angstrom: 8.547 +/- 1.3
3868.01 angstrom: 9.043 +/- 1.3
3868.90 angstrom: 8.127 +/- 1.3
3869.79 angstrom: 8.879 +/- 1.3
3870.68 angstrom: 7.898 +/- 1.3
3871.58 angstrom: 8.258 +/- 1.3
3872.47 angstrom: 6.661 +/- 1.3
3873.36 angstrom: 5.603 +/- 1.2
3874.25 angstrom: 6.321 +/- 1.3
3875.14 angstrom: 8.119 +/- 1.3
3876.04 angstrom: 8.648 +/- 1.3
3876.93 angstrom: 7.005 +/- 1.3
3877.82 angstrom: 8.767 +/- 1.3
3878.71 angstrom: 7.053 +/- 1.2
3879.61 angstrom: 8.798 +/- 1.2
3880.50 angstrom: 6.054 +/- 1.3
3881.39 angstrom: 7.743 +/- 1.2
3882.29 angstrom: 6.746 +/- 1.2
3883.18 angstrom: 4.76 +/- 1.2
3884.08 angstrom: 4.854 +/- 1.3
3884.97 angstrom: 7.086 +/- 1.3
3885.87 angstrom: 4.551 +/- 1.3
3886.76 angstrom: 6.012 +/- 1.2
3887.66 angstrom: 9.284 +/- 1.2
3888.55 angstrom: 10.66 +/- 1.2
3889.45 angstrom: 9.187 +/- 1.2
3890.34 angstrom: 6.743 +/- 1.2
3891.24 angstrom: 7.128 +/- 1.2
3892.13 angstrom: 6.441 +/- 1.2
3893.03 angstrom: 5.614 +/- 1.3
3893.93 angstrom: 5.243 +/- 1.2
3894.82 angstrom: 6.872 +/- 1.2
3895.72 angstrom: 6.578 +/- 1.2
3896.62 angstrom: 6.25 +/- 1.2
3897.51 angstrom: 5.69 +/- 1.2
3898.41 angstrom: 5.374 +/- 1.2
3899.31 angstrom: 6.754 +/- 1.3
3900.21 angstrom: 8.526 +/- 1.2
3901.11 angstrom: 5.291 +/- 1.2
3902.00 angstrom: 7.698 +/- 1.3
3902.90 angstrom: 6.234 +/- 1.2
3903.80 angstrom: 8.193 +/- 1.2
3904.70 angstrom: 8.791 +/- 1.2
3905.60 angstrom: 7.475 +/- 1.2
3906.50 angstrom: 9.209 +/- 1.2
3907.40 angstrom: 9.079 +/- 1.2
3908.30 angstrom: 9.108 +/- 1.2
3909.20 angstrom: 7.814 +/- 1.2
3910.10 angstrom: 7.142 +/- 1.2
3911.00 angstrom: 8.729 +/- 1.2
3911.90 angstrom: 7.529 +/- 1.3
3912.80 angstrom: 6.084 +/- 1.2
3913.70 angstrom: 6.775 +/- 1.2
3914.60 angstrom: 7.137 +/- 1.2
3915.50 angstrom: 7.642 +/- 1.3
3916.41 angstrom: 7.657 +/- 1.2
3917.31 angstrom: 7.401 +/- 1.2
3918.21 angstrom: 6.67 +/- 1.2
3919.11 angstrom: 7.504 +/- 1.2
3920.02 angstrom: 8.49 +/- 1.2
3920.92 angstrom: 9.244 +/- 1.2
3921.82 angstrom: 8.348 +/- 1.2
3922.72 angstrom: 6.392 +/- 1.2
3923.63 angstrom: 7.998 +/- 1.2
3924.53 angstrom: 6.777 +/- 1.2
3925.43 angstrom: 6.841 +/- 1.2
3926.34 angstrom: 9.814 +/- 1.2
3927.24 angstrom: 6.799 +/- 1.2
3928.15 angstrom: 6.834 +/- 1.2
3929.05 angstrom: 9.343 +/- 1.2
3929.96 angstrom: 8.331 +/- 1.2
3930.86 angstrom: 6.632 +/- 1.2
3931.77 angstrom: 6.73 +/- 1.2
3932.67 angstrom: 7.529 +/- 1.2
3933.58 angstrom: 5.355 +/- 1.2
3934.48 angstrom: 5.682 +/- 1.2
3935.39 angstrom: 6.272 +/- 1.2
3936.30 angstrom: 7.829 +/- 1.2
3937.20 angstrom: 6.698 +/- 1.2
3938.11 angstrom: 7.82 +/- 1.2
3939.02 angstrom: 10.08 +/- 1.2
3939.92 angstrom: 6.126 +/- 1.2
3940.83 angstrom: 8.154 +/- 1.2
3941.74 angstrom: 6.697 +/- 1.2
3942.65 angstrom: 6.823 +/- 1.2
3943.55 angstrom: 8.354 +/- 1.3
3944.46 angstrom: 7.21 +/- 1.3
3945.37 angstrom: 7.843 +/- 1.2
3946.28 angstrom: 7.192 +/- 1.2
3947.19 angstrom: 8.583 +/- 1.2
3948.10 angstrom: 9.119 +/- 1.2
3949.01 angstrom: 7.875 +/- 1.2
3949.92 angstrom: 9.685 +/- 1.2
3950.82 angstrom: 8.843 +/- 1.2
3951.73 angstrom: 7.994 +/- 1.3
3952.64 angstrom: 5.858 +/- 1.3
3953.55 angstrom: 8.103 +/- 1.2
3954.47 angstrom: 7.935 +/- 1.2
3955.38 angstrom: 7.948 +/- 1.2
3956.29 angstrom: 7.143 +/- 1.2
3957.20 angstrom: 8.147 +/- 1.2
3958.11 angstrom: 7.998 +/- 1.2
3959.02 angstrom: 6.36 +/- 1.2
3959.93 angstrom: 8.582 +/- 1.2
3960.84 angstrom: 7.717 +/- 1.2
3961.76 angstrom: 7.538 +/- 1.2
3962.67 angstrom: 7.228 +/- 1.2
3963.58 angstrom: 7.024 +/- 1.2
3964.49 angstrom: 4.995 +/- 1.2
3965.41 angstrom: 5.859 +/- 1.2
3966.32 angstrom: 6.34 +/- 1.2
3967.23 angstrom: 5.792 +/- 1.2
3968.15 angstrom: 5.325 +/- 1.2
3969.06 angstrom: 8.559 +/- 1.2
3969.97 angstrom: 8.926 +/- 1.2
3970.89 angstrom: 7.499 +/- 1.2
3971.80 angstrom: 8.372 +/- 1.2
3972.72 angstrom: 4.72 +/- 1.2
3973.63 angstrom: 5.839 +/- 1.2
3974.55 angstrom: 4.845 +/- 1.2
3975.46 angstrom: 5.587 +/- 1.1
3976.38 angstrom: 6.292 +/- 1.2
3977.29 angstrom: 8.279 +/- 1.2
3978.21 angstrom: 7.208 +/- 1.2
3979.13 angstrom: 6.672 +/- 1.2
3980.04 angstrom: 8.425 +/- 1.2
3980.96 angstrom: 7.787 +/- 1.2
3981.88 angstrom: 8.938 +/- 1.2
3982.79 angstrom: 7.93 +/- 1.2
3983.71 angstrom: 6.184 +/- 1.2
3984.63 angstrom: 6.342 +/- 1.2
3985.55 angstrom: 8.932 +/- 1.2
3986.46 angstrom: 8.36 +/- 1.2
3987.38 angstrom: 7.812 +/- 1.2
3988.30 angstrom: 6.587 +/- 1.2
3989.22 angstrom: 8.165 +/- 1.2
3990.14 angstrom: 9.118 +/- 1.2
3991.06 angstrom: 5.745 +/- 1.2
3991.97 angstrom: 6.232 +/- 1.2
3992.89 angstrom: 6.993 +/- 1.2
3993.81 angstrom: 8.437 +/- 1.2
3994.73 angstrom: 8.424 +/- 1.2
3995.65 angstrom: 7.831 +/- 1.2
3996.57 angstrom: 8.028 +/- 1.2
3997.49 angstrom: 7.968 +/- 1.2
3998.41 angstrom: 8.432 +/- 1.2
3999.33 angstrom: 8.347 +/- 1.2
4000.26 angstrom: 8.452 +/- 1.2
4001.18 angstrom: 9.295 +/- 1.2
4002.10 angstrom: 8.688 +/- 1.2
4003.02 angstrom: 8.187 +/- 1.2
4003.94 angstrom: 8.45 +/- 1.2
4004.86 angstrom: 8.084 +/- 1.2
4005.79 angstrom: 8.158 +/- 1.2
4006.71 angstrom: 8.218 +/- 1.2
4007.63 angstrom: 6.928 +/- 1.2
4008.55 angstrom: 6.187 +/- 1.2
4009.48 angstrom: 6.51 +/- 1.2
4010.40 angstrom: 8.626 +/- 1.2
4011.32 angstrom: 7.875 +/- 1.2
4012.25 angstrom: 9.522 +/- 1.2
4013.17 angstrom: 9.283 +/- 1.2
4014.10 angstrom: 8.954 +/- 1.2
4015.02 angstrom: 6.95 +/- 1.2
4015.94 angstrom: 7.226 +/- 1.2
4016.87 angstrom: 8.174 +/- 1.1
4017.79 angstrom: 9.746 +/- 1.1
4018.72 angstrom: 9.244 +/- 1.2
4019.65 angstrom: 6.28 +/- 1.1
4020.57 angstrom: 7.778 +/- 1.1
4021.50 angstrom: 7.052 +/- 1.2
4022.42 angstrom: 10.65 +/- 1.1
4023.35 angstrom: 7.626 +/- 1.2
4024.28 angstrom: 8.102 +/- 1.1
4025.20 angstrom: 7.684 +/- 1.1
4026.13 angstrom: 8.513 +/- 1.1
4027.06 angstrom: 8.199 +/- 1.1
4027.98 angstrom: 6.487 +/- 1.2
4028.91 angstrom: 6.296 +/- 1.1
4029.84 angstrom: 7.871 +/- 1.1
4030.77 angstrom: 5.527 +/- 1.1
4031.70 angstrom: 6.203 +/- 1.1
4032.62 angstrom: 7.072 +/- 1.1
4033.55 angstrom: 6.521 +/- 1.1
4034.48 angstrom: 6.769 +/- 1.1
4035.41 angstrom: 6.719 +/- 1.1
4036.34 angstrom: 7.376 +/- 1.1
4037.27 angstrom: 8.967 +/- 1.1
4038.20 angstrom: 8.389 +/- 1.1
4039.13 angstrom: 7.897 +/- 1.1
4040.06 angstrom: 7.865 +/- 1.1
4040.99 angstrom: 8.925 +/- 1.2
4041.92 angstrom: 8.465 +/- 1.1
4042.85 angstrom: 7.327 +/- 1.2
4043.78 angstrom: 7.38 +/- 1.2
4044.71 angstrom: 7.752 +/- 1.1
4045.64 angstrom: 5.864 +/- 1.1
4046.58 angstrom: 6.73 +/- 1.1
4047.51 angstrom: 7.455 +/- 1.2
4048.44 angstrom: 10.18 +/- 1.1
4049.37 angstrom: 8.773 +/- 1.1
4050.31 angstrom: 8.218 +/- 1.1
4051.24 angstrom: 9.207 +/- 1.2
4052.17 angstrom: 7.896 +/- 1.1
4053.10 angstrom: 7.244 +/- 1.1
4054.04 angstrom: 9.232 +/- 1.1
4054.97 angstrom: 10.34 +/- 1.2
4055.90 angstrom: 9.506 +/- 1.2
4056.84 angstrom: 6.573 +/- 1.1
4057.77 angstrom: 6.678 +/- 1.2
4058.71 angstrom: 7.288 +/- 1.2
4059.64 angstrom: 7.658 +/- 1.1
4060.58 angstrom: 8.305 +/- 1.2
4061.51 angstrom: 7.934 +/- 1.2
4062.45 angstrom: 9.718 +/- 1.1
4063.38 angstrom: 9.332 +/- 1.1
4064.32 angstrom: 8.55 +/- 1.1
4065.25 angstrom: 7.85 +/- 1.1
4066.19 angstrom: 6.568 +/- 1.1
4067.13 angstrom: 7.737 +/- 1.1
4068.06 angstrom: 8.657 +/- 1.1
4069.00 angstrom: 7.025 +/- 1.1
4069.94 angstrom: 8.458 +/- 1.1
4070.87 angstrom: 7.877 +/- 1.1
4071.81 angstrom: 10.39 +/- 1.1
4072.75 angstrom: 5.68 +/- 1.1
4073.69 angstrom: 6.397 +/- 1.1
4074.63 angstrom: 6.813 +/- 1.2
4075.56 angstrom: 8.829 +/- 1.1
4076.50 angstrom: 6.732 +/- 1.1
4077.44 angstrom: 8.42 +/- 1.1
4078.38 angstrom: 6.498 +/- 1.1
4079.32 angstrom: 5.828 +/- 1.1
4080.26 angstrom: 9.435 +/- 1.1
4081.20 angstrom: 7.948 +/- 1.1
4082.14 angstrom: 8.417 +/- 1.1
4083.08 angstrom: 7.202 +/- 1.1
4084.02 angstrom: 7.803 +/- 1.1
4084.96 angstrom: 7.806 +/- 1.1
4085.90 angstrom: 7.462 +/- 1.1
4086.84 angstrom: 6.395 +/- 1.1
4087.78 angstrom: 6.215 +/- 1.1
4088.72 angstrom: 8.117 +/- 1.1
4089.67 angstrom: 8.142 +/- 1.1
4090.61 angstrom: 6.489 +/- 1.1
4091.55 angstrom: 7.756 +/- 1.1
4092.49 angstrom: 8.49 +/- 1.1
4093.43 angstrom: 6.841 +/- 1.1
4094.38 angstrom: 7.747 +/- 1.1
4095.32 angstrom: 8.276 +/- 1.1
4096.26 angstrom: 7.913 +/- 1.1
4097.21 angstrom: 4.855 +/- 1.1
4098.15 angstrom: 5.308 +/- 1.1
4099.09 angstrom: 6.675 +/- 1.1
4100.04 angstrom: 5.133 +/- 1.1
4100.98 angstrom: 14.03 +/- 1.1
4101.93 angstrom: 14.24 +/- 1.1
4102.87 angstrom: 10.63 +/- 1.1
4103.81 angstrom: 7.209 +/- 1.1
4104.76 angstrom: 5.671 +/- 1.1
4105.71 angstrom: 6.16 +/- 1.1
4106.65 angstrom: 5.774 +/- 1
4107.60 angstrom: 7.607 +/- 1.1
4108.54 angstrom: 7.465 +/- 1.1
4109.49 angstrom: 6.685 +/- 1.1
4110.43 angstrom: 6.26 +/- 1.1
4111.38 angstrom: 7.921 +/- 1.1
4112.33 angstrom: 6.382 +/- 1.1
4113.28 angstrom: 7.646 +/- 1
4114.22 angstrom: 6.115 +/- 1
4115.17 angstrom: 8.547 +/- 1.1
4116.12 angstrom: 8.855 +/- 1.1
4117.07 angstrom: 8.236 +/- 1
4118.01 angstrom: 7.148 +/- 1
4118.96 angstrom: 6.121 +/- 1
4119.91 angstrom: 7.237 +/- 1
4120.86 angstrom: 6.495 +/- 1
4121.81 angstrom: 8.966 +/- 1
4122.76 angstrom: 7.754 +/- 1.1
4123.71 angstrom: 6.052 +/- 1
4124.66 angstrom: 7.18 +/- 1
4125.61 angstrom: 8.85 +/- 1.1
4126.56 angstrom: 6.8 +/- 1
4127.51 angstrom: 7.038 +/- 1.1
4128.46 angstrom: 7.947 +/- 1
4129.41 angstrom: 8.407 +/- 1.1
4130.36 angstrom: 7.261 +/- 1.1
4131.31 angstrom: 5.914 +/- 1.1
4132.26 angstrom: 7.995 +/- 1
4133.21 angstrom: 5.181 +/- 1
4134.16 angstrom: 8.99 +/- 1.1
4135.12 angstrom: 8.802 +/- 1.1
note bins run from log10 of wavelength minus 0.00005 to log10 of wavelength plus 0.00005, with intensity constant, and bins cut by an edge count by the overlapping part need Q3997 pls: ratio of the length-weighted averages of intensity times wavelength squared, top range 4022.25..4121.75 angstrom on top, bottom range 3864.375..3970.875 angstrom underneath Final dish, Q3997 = 1.12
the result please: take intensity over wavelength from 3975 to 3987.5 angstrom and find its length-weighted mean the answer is 7.47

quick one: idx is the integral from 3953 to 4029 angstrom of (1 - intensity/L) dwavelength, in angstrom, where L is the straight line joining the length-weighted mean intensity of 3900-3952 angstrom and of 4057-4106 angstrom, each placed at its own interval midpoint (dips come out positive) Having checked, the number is 0.8 angstrom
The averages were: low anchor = 7.65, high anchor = 7.76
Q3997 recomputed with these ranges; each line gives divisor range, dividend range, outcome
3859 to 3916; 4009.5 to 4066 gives 1.17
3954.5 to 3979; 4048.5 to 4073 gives 1.24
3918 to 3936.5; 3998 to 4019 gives 1.16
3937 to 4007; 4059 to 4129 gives 1.07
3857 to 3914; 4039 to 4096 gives 1.16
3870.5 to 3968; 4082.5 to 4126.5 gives 1.12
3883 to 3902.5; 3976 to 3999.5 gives 1.20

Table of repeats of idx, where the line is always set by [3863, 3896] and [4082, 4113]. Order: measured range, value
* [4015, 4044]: -0.81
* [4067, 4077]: -0.24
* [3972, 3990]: 0.64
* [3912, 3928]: -0.29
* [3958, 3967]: 0.62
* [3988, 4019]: -2.46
